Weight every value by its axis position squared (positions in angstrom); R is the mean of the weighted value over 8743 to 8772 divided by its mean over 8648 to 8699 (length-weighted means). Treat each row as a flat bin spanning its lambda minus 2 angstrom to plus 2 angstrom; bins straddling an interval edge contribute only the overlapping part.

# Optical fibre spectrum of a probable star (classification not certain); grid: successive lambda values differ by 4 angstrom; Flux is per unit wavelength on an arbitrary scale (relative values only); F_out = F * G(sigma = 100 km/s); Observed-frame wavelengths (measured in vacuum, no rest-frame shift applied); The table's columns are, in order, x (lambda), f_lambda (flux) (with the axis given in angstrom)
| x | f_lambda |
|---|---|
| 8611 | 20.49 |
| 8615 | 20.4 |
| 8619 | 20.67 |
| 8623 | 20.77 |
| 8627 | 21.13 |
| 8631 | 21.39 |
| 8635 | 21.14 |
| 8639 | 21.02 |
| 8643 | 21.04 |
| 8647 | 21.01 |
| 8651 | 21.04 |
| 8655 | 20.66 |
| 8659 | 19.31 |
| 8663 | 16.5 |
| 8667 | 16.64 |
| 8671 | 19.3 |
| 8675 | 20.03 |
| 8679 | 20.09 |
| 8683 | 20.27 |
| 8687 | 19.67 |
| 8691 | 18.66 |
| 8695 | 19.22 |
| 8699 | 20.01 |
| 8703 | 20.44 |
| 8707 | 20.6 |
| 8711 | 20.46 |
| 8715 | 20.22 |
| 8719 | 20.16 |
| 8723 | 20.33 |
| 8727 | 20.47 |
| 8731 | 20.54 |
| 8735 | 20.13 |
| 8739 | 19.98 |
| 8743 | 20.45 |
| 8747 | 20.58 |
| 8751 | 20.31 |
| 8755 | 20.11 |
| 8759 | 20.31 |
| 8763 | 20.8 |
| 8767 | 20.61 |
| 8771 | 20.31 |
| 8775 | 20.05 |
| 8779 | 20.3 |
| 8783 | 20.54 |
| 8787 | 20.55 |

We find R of 1.08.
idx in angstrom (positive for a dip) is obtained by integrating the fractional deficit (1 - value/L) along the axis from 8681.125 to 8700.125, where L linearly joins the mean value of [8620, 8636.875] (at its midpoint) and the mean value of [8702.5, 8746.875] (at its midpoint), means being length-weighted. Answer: 1.0 angstrom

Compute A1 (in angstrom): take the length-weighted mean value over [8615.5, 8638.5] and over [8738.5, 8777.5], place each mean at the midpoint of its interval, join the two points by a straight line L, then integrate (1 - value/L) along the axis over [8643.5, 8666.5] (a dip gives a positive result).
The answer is 1.4 angstrom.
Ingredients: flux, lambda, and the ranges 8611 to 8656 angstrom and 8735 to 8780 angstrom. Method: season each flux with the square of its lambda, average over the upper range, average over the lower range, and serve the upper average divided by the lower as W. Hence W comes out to 1.00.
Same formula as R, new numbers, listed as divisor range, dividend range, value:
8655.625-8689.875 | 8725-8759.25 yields 1.08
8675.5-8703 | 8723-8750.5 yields 1.04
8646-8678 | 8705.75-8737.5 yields 1.07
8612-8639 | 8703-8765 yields 1.00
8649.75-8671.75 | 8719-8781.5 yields 1.10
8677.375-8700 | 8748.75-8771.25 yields 1.06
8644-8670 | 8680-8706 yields 1.03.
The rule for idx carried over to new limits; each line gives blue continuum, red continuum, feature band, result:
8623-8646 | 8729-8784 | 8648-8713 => 3.9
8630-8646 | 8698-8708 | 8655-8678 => 2.4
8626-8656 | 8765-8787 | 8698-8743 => 0.7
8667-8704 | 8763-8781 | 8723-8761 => -0.4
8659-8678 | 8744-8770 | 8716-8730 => -0.5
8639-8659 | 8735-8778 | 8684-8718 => 1.1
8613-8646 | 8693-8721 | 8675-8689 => 0.3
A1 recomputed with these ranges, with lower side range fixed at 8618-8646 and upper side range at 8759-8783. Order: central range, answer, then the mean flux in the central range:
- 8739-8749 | 0.1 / 20.4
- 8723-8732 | 0.1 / 20.5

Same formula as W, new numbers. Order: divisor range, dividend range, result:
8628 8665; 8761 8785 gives 1.03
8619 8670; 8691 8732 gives 1.02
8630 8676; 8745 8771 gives 1.05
